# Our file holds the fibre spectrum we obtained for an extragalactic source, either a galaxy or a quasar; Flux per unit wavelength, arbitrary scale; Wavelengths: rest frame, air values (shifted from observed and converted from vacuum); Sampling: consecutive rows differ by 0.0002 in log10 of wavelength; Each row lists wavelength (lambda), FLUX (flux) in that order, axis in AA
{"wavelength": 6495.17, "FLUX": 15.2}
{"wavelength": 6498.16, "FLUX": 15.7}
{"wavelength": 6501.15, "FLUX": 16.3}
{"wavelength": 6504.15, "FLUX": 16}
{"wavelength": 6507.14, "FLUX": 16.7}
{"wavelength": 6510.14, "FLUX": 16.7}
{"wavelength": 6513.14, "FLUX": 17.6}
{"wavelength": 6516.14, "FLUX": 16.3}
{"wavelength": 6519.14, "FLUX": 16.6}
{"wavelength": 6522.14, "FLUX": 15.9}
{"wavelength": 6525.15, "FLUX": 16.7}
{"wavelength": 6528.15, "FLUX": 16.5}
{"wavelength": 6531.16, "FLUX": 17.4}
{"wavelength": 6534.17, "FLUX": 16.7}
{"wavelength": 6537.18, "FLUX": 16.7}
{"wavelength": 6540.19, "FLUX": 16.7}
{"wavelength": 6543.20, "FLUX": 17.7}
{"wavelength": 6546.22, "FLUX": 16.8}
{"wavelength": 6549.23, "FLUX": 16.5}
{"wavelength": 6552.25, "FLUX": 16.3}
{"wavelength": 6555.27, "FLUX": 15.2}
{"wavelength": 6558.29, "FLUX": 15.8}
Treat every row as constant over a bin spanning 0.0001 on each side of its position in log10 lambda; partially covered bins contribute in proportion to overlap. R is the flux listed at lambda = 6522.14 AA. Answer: 15.9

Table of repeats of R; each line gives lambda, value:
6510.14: 16.7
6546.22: 16.8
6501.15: 16.3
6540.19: 16.7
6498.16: 15.7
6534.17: 16.7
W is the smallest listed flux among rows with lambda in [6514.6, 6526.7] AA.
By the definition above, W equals 15.9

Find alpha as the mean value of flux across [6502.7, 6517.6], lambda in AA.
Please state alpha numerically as 16.7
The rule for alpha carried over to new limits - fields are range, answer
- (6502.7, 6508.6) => 16.4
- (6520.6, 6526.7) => 16.3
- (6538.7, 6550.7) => 16.9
